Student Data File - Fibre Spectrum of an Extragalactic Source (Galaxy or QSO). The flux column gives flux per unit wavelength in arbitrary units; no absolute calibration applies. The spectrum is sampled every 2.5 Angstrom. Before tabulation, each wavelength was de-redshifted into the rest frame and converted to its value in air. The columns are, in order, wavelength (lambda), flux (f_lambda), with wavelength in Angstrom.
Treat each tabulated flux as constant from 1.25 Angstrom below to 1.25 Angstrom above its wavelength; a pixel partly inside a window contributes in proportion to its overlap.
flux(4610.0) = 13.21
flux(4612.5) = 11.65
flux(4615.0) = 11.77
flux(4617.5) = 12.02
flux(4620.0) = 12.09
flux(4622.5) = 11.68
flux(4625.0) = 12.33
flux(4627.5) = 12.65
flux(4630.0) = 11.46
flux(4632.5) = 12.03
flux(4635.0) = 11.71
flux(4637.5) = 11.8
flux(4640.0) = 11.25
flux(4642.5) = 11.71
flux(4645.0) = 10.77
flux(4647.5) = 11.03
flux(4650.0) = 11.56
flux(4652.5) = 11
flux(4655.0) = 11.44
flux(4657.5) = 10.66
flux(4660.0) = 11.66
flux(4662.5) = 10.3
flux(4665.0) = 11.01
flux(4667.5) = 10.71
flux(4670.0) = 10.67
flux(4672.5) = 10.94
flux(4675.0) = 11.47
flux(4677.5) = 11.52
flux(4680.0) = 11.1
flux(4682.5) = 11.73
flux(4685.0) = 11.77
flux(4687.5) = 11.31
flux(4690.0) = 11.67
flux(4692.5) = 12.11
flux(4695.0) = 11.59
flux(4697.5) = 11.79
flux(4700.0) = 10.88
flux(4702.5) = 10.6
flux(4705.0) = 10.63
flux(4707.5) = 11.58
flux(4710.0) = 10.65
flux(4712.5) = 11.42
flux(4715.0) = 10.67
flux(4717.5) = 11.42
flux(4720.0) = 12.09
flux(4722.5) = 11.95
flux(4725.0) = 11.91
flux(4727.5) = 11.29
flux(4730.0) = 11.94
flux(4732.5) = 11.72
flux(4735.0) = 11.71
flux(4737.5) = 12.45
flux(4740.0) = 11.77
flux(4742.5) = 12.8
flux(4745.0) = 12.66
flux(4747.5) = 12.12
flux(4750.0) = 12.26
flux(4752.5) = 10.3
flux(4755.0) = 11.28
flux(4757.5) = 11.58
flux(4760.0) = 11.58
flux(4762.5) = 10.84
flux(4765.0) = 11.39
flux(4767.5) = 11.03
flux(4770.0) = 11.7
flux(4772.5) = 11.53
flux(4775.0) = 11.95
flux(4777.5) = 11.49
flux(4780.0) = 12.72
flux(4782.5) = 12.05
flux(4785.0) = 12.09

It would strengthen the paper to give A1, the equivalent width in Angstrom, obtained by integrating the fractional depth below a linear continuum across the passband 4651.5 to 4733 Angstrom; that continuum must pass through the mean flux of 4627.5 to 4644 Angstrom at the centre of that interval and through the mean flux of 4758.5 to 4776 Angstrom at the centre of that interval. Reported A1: 2.0 Angstrom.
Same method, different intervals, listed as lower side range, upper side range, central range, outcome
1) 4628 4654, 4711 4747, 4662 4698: 1.0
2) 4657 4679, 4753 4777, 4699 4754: -1.7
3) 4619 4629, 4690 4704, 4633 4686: 2.5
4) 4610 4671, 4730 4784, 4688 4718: 1.0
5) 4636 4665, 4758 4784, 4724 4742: -0.6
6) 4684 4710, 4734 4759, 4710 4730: 0.2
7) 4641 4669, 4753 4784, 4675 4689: -0.4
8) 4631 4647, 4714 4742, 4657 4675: 1.1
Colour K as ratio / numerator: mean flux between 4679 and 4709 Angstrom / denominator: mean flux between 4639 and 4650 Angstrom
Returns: 1.01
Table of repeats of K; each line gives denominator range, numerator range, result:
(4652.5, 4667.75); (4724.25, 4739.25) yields 1.08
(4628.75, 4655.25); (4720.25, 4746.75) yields 1.05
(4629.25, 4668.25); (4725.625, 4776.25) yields 1.04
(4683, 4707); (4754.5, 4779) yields 1.01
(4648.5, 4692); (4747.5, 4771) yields 1.01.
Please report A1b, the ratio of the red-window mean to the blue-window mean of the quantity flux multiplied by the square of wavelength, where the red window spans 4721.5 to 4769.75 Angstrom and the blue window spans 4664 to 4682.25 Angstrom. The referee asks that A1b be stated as 1.09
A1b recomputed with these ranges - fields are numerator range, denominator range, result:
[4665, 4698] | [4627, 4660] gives 1.01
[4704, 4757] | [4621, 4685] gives 1.06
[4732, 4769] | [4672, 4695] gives 1.04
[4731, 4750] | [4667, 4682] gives 1.13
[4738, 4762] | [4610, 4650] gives 1.06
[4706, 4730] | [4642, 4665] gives 1.06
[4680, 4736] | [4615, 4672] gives 1.03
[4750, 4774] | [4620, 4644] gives 1.01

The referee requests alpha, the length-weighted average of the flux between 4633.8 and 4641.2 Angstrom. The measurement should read 11.6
